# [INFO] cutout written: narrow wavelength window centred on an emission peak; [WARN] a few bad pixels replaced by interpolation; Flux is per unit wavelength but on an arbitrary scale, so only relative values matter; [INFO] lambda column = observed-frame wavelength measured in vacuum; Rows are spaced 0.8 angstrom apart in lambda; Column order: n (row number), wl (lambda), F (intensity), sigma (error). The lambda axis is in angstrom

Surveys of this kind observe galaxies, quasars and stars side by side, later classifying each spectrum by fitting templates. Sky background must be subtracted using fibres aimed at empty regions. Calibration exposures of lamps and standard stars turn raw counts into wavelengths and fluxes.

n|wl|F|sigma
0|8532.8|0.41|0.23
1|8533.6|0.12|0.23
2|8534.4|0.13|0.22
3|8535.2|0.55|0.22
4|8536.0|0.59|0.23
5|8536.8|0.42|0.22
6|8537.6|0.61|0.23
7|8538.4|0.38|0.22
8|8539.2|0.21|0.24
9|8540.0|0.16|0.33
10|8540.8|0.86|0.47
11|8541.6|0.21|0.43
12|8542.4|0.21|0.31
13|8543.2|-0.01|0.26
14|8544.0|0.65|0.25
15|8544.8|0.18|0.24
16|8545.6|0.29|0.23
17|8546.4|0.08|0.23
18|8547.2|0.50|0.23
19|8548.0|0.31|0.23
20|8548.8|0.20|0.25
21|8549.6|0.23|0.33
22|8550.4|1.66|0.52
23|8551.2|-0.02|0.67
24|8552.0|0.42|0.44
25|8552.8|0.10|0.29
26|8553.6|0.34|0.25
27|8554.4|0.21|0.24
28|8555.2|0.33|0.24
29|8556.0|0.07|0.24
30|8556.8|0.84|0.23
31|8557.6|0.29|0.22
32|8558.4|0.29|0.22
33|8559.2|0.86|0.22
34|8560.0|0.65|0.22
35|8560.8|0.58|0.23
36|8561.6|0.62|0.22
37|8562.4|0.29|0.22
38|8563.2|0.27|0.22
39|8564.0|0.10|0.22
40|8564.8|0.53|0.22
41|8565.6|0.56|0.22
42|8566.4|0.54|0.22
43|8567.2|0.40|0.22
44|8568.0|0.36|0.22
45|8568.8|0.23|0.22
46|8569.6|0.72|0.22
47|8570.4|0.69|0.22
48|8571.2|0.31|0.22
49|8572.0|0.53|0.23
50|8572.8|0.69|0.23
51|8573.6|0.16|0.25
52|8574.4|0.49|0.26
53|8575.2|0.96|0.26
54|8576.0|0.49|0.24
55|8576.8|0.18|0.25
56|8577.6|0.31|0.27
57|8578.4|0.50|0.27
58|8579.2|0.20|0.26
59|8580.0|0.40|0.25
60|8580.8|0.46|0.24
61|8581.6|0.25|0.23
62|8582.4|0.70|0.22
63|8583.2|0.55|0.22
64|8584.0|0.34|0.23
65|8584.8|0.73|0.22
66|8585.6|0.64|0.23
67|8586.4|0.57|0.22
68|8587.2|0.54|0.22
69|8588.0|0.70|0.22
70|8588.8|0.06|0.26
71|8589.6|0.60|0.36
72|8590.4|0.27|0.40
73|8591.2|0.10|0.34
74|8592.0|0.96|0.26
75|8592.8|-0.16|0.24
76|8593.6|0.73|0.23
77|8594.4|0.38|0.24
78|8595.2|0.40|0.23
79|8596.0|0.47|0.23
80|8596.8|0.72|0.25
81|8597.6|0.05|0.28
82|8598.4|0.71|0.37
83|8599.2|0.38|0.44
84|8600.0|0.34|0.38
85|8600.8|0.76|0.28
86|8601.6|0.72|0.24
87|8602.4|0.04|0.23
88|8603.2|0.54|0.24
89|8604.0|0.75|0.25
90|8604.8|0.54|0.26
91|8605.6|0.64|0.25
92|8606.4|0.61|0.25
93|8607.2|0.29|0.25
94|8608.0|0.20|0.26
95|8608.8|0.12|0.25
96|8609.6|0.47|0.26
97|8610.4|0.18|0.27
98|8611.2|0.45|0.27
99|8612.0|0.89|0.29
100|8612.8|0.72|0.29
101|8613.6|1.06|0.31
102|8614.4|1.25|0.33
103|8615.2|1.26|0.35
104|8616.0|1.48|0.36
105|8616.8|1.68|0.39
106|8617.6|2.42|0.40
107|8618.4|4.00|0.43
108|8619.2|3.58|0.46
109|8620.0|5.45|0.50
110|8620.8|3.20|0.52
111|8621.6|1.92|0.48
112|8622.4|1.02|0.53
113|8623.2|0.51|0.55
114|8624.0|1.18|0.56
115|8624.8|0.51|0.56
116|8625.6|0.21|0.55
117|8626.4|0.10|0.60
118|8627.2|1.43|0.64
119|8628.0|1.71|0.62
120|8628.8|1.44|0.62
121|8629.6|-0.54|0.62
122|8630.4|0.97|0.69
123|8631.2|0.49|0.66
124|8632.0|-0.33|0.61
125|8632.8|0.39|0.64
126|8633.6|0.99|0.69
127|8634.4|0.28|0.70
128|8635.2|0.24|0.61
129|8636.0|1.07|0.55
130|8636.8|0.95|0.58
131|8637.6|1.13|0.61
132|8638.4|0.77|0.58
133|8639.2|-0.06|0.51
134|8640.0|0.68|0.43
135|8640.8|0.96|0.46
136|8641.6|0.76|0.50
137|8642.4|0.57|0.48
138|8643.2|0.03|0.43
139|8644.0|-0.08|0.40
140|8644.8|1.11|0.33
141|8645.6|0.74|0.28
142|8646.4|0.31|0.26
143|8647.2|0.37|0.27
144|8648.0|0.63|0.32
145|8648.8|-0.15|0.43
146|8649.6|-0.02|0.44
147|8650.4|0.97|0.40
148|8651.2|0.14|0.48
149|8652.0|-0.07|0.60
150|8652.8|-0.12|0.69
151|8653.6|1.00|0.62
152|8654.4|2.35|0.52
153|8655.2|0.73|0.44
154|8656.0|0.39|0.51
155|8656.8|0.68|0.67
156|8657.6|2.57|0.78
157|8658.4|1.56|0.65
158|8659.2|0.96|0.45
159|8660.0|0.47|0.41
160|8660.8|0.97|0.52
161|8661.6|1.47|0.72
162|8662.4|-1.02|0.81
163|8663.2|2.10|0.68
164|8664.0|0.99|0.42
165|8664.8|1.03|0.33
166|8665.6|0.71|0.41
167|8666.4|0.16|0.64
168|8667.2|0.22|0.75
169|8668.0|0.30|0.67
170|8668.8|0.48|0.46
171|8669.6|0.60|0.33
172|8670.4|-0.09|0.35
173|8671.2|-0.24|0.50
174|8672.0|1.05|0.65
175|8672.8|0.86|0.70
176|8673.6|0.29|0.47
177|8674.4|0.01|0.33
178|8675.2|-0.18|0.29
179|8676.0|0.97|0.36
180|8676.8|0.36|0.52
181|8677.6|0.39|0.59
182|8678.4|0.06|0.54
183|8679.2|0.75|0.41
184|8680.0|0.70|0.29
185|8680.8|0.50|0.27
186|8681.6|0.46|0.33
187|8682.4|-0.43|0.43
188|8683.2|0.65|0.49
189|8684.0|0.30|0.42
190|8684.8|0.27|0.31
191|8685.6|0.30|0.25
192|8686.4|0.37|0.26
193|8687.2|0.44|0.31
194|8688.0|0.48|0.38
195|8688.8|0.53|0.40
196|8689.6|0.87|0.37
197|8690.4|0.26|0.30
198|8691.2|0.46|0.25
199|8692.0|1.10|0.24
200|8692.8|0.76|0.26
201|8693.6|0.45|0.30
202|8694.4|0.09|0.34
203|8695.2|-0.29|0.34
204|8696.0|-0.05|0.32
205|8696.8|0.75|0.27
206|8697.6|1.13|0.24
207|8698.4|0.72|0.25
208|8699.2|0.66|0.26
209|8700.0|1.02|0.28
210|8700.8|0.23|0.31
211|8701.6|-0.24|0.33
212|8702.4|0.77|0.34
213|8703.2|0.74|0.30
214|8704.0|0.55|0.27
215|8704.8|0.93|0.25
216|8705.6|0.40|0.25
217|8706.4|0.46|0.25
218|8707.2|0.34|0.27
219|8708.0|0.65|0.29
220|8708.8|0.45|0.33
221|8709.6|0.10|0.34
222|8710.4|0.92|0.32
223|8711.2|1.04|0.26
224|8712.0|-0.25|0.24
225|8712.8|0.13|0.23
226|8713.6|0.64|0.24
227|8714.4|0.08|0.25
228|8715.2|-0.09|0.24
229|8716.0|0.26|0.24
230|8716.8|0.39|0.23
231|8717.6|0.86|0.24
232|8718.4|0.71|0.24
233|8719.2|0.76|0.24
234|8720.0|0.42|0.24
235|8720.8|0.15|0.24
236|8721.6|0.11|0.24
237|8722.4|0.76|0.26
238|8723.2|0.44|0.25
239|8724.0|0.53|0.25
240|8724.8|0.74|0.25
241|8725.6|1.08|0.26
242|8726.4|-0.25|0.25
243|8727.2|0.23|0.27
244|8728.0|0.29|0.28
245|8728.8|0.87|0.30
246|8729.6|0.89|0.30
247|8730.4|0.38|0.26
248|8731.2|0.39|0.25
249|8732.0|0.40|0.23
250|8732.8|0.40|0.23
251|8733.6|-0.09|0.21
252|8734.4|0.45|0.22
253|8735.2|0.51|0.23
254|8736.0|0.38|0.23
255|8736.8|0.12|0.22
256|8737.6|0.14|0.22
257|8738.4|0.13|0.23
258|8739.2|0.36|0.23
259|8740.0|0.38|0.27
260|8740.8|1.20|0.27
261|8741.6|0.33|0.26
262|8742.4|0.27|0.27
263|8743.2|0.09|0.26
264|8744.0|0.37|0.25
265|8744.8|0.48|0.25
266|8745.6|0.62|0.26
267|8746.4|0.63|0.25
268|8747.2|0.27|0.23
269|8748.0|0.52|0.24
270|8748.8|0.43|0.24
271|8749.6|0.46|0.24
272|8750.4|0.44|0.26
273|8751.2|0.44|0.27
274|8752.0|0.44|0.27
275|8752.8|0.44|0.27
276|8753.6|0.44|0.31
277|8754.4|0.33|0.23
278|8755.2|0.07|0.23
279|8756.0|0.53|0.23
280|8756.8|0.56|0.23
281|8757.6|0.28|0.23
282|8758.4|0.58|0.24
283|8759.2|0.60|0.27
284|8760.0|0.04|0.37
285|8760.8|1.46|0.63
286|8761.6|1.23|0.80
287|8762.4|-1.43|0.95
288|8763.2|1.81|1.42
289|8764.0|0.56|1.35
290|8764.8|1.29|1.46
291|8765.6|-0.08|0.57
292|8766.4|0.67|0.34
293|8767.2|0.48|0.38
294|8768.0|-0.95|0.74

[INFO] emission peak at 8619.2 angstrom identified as H-gamma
